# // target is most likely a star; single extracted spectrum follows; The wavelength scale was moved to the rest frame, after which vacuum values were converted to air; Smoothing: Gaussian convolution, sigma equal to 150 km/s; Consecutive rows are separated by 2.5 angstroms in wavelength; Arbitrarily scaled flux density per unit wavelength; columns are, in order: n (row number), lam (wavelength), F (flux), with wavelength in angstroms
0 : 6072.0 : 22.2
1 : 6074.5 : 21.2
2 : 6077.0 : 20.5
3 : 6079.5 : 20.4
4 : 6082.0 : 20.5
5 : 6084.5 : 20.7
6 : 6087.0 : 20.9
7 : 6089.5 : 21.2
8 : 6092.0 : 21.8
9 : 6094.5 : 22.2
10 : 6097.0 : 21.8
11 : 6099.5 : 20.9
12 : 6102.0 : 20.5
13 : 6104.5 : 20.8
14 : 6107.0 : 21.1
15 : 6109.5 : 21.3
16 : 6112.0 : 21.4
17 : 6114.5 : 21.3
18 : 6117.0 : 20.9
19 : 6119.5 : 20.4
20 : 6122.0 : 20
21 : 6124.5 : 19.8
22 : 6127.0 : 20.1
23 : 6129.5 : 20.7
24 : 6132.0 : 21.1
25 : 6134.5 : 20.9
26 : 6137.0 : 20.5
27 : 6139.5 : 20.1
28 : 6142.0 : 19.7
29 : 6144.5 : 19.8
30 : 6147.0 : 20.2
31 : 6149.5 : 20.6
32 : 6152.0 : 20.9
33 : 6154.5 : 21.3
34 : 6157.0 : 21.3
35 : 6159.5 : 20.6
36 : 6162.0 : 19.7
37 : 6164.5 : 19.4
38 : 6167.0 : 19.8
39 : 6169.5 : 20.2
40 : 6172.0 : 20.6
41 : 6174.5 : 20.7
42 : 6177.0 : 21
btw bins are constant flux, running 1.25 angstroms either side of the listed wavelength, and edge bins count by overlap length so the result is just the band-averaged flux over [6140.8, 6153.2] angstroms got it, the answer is 20.2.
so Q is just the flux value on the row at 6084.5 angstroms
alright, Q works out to 20.7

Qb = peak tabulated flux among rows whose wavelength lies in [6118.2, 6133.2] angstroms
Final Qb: 21.1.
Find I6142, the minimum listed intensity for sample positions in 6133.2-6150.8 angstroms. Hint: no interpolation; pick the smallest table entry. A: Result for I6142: 19.7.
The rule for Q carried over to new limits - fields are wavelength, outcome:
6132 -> 21.1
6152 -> 20.9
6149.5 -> 20.6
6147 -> 20.2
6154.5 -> 21.3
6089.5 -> 21.2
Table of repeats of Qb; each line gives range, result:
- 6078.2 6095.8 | 22.2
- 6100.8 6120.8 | 21.4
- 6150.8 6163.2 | 21.3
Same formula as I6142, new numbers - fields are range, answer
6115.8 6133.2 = 19.8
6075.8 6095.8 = 20.4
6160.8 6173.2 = 19.4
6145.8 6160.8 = 20.2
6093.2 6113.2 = 20.5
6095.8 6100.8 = 20.9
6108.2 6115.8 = 21.3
